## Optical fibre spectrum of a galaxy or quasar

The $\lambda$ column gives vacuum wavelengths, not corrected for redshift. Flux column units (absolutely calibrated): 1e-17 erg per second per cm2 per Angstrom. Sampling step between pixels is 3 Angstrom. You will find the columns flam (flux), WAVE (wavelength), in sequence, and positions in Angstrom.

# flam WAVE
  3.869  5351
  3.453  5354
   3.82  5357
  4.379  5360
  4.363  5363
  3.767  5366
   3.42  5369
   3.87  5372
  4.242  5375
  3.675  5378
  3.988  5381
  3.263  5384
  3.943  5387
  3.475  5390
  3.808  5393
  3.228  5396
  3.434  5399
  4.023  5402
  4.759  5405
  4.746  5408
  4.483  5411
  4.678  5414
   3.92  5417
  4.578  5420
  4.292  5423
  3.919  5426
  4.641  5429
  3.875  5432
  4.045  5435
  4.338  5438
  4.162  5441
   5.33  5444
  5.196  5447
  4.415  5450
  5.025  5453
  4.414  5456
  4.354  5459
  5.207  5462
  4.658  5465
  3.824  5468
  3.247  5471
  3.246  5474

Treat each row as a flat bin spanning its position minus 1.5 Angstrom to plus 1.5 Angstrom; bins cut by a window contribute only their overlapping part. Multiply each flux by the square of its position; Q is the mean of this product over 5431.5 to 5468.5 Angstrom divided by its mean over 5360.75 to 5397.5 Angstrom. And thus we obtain 1.2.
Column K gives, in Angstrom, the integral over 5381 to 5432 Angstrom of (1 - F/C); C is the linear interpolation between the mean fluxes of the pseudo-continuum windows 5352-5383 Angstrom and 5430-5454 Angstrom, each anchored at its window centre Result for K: 2.0 Angstrom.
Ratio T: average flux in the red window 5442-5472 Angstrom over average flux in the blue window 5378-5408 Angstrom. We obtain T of 1.20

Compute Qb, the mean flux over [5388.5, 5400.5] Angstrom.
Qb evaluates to 3.49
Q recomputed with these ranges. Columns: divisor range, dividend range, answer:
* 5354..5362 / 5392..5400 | 0.88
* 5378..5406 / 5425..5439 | 1.13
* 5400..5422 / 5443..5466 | 1.11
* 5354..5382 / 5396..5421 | 1.10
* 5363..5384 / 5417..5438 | 1.12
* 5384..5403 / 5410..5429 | 1.21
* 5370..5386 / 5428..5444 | 1.16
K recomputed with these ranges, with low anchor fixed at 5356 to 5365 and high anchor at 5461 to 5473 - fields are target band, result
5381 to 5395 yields 1.8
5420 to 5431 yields -0.4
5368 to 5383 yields 1.2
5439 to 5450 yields -1.7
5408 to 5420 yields -0.8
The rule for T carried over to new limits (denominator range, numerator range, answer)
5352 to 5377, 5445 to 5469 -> 1.19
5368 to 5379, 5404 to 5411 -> 1.23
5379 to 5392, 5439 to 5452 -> 1.30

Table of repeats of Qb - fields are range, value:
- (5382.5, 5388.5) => 3.6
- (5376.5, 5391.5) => 3.67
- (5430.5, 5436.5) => 3.96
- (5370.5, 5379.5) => 3.93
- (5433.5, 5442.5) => 4.18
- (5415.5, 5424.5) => 4.26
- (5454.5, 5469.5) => 4.49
